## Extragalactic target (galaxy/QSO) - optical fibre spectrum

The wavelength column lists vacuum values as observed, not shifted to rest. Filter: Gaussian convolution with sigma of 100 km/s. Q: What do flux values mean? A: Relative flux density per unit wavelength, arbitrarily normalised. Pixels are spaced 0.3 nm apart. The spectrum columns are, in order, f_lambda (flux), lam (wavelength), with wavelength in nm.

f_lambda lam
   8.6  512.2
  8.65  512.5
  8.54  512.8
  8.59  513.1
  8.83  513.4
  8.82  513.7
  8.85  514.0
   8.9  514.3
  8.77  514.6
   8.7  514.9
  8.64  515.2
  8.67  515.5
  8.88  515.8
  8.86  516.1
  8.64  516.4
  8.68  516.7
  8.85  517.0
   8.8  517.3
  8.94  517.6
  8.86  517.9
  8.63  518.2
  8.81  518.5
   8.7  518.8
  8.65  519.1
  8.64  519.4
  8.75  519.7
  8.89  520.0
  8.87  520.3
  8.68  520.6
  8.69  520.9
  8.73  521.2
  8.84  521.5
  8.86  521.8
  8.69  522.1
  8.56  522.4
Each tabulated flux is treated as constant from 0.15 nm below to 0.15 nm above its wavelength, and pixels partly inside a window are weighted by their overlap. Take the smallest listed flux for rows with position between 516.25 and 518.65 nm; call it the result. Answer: 8.63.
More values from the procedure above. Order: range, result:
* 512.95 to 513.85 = 8.59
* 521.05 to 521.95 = 8.73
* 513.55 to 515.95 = 8.64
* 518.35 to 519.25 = 8.65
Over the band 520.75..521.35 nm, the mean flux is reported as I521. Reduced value 8.71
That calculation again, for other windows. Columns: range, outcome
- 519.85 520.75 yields 8.81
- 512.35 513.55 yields 8.65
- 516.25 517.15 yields 8.72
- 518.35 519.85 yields 8.71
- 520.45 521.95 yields 8.76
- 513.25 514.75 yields 8.83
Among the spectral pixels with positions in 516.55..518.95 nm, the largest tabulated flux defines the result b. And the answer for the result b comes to 8.94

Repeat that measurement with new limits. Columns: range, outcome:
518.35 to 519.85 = 8.81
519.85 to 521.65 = 8.89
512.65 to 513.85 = 8.83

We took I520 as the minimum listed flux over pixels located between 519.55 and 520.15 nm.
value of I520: 8.75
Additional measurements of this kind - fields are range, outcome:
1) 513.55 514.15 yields 8.82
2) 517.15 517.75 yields 8.8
